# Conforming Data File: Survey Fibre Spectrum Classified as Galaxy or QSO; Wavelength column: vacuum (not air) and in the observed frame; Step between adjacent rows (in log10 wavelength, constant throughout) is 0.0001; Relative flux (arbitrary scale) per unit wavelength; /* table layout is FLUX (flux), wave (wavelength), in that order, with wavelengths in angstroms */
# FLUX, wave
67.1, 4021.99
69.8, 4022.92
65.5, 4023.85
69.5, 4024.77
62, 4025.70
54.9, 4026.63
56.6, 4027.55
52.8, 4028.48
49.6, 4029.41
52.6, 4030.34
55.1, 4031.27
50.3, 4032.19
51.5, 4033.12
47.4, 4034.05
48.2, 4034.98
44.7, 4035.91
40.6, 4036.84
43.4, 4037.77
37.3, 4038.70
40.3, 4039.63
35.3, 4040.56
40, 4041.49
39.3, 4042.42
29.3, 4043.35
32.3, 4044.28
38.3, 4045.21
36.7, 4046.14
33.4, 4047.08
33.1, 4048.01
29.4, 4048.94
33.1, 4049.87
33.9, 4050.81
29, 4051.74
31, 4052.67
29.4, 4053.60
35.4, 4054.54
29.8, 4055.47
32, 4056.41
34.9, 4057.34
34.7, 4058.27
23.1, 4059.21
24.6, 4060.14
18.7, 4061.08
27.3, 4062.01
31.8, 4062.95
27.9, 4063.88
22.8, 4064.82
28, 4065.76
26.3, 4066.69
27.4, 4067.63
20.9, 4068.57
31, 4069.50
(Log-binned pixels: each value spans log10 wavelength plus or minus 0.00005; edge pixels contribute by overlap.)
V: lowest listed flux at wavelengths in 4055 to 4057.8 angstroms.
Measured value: 29.8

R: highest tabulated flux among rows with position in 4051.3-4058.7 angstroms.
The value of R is 35.4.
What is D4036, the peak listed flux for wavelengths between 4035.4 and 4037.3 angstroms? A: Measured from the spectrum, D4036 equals 44.7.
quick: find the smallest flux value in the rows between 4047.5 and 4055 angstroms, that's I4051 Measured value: 29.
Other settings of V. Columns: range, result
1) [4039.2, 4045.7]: 29.3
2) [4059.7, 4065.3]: 18.7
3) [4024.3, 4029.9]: 49.6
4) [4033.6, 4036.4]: 44.7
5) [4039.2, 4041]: 35.3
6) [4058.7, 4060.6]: 23.1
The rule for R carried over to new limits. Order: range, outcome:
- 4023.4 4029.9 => 69.5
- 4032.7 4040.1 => 51.5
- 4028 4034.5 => 55.1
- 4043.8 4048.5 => 38.3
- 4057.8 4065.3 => 34.7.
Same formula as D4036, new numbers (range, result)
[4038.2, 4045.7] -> 40.3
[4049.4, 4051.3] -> 33.9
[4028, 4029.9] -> 52.8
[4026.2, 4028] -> 56.6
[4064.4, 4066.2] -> 28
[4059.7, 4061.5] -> 24.6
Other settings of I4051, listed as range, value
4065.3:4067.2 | 26.3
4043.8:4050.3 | 29.4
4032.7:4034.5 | 47.4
